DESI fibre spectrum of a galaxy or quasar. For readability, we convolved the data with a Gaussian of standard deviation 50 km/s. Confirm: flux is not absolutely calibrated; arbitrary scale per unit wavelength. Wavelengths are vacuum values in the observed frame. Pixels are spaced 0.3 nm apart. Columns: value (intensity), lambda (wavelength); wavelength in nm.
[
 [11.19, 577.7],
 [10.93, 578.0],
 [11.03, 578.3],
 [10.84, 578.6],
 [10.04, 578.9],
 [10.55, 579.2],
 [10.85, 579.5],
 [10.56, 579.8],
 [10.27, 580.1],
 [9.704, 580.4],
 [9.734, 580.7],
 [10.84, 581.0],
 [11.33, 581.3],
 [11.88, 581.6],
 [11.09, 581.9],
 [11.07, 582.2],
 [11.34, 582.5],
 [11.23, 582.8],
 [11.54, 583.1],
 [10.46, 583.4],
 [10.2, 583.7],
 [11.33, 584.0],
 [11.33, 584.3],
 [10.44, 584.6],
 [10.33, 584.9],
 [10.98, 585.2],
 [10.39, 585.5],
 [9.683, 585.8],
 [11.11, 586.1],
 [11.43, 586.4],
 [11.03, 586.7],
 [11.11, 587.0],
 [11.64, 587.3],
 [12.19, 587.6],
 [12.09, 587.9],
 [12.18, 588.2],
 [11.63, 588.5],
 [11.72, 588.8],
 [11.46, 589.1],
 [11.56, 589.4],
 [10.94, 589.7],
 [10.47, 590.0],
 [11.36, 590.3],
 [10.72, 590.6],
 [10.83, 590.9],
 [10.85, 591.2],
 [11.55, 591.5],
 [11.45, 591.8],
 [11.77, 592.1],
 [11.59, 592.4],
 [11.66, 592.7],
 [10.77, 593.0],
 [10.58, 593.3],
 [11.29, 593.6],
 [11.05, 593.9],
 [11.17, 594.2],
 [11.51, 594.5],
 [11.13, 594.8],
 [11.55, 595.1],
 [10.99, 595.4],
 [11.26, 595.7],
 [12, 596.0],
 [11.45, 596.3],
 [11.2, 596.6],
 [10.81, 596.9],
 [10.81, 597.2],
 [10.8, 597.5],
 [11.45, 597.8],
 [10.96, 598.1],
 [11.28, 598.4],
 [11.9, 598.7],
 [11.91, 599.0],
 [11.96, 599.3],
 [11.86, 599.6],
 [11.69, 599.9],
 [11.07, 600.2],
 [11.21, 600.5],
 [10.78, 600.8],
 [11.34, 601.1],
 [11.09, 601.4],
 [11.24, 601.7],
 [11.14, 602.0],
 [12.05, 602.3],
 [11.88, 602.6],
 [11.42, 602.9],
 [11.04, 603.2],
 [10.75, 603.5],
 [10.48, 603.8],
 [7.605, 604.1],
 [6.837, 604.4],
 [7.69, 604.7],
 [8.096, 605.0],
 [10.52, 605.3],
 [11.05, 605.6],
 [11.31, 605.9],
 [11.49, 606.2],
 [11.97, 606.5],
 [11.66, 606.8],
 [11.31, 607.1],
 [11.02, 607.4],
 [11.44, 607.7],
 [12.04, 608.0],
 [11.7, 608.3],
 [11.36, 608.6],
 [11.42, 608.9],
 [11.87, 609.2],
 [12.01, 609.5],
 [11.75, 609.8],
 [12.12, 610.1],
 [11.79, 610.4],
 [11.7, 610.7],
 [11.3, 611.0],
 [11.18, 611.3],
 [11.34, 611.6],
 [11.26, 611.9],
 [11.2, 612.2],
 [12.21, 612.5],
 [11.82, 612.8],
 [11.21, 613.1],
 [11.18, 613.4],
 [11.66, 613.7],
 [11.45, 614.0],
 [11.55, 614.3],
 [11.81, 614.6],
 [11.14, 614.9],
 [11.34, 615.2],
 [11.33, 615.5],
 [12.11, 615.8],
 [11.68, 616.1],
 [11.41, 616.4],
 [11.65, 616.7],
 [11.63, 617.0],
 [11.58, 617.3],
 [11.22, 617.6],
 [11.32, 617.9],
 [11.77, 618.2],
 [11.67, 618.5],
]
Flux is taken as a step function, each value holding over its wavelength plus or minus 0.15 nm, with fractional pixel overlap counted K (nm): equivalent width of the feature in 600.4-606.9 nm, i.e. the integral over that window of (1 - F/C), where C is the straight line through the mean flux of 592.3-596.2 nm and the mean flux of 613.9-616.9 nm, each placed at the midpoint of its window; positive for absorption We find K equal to 0.48 nm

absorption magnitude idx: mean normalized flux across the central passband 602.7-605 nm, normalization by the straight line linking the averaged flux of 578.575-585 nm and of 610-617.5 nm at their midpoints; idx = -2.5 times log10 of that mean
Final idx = 0.20 mag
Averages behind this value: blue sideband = 10.8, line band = 9.37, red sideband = 11.5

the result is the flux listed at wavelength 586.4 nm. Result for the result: 11.43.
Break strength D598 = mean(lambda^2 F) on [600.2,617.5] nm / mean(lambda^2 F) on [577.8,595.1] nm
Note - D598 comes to 1.09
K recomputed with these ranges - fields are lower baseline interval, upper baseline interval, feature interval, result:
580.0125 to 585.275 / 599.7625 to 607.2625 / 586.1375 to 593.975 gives -0.41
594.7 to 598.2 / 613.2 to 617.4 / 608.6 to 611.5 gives -0.06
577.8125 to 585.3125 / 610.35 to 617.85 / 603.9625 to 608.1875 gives 0.38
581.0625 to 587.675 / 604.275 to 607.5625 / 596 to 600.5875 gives -0.36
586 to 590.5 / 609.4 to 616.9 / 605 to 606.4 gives 0.09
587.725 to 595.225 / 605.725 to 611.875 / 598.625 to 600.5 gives -0.04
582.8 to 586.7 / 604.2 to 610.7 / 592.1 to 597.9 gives -0.19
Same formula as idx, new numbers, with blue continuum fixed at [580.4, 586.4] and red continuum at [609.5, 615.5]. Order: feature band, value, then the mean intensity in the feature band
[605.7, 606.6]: -0.01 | 11.5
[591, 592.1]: -0.03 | 11.3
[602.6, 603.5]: 0.00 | 11.3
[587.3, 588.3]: -0.11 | 12.1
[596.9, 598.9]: 0.00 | 11.2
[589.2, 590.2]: 0.00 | 11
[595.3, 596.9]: -0.02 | 11.3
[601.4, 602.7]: -0.02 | 11.5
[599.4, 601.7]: -0.01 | 11.3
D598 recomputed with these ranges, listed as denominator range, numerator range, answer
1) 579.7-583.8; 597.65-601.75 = 1.12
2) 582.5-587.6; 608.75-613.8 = 1.16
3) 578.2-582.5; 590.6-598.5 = 1.10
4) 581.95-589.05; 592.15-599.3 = 1.05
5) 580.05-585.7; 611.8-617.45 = 1.19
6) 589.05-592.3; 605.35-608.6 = 1.08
